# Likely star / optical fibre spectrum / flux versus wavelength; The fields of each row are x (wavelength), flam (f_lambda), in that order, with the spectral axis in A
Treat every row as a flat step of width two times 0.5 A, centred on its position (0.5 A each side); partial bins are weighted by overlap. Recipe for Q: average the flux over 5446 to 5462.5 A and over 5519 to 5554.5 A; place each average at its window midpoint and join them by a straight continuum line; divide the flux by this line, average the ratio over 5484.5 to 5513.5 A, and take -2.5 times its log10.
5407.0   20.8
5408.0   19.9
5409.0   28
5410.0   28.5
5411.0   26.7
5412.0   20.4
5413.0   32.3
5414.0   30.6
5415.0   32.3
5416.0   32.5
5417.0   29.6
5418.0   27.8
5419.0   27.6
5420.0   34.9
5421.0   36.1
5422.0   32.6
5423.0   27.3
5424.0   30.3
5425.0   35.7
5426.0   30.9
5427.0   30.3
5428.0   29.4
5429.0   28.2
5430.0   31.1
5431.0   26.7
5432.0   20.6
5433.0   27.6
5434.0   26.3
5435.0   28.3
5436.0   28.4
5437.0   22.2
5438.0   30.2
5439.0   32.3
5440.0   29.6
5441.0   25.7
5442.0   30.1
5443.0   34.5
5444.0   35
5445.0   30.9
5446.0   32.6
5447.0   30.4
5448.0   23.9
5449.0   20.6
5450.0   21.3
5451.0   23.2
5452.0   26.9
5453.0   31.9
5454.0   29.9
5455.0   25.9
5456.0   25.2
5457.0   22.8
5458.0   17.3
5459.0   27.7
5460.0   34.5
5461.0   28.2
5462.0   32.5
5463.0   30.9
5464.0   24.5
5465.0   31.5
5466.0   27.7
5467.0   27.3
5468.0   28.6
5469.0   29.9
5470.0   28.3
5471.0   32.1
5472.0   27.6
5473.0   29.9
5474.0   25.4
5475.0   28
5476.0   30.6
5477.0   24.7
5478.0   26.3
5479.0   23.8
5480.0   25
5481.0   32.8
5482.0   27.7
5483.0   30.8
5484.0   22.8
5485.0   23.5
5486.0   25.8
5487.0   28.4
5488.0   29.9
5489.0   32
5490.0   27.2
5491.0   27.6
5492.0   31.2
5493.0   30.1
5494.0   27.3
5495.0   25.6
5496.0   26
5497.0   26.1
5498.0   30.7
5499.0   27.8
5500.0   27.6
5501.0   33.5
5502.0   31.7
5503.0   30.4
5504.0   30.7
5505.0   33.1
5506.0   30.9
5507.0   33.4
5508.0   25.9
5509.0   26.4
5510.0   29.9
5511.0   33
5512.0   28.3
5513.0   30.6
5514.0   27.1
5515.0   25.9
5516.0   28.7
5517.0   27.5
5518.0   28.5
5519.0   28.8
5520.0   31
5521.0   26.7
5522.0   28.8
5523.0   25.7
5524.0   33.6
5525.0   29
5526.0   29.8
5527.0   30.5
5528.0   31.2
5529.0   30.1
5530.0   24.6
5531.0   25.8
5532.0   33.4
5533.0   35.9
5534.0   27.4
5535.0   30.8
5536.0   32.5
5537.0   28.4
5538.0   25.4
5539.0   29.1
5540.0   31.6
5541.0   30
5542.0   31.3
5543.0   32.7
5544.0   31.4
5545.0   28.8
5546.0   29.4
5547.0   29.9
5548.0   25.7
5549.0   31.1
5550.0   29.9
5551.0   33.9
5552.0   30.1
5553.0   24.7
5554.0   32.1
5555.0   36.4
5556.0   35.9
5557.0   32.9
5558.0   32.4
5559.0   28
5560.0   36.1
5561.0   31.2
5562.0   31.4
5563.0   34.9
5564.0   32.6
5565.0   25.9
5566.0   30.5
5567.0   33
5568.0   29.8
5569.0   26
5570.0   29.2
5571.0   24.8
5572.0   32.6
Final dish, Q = -0.03 mag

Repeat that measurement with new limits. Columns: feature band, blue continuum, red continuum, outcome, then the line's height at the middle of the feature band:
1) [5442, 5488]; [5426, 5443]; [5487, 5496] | 0.03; 28.5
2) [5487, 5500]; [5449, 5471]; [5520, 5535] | 0.00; 28.5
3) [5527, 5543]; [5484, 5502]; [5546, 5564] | 0.02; 30.5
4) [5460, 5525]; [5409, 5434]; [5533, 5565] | 0.06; 30.3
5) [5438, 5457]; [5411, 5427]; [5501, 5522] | 0.08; 30.3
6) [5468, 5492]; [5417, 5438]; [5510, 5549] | 0.05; 29.3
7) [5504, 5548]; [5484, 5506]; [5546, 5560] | 0.02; 30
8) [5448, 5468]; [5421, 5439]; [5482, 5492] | 0.06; 28.3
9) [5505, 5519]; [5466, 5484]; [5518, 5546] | 0.00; 29.1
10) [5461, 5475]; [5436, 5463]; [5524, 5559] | -0.02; 28.5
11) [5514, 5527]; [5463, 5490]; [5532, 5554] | 0.03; 29.4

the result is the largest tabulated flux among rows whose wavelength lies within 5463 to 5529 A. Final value 33.6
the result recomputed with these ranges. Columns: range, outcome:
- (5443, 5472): 35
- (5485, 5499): 32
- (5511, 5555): 36.4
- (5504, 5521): 33.4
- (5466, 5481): 32.8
